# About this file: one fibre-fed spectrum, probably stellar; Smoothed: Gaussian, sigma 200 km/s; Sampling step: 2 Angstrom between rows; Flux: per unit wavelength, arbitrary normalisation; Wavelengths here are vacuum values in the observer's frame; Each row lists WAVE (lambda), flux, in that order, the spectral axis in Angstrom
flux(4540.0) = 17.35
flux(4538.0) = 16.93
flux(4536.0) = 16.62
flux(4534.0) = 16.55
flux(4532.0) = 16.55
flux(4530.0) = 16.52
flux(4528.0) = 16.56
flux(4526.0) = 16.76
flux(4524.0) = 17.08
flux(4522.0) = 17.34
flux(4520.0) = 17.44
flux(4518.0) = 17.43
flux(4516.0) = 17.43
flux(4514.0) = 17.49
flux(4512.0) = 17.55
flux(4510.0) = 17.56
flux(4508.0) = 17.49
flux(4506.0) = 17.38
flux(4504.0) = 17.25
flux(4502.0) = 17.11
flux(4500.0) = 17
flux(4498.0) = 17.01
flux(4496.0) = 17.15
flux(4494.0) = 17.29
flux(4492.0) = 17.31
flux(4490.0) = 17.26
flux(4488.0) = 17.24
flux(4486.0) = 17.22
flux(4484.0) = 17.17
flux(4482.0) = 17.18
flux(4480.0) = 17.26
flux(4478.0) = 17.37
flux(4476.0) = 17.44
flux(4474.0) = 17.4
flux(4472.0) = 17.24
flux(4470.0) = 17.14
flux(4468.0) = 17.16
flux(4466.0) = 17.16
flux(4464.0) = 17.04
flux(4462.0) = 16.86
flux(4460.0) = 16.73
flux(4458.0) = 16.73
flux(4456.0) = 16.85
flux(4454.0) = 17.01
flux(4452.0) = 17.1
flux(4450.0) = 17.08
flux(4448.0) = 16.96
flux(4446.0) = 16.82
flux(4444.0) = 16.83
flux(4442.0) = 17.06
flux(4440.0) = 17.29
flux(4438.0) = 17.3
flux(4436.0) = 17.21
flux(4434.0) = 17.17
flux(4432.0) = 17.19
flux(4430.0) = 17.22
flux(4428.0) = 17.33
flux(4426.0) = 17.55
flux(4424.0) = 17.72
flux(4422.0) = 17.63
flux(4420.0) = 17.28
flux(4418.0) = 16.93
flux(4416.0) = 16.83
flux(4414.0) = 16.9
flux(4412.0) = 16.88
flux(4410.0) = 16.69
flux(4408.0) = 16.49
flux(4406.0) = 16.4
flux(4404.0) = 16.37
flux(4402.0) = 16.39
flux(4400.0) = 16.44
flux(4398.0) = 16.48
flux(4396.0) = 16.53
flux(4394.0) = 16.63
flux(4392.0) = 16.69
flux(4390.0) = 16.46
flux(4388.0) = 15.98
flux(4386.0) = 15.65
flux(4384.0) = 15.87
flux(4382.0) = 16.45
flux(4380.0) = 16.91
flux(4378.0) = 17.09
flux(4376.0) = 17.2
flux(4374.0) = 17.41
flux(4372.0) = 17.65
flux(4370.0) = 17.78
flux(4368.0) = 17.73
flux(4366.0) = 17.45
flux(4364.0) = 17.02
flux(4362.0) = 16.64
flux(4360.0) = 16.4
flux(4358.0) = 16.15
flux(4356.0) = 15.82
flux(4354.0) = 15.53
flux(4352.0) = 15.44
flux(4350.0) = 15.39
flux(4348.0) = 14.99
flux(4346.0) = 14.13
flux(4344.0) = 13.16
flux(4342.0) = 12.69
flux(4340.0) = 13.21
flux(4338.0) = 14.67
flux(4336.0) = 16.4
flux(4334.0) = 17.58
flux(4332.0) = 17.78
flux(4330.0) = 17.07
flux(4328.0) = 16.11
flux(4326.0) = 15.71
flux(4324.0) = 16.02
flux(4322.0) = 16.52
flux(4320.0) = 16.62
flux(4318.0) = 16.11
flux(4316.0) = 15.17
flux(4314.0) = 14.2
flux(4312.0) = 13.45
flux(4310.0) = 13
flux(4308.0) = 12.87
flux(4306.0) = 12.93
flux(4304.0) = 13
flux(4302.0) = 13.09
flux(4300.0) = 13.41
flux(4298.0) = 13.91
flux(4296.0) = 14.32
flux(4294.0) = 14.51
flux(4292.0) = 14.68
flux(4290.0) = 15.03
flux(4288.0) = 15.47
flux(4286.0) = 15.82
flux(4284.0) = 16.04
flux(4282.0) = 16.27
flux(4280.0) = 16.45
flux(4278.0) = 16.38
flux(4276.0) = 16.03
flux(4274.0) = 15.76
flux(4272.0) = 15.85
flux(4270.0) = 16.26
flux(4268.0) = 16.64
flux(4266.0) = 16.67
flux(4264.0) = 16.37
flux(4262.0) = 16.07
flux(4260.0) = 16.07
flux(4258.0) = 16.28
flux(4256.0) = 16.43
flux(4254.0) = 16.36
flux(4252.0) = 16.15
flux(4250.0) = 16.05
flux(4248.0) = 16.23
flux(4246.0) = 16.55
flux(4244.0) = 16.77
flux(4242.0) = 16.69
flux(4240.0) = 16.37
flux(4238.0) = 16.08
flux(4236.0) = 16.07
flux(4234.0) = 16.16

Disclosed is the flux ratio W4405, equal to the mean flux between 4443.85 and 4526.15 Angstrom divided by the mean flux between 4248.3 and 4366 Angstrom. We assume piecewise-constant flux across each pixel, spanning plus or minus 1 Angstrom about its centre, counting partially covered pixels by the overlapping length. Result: 1.1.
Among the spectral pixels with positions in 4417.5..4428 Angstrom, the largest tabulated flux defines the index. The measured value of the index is 17.72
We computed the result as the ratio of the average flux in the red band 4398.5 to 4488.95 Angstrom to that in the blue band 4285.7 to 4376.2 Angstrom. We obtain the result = 1.11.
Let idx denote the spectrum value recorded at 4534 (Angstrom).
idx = 16.55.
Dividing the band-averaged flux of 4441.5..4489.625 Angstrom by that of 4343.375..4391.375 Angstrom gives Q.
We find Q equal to 1.0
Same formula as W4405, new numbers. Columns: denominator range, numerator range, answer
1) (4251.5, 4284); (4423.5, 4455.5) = 1.06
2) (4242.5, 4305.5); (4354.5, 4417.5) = 1.07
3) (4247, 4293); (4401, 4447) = 1.06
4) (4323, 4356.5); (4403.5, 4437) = 1.11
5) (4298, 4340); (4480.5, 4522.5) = 1.15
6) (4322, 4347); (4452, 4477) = 1.11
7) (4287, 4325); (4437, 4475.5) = 1.18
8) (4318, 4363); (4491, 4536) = 1.10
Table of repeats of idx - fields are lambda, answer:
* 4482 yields 17.18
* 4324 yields 16.02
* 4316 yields 15.17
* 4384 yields 15.87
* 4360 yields 16.4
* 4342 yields 12.69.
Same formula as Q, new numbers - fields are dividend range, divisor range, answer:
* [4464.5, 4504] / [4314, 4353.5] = 1.11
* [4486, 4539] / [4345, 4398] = 1.04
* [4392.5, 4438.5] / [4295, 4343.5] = 1.14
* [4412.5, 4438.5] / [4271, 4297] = 1.11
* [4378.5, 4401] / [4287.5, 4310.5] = 1.18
